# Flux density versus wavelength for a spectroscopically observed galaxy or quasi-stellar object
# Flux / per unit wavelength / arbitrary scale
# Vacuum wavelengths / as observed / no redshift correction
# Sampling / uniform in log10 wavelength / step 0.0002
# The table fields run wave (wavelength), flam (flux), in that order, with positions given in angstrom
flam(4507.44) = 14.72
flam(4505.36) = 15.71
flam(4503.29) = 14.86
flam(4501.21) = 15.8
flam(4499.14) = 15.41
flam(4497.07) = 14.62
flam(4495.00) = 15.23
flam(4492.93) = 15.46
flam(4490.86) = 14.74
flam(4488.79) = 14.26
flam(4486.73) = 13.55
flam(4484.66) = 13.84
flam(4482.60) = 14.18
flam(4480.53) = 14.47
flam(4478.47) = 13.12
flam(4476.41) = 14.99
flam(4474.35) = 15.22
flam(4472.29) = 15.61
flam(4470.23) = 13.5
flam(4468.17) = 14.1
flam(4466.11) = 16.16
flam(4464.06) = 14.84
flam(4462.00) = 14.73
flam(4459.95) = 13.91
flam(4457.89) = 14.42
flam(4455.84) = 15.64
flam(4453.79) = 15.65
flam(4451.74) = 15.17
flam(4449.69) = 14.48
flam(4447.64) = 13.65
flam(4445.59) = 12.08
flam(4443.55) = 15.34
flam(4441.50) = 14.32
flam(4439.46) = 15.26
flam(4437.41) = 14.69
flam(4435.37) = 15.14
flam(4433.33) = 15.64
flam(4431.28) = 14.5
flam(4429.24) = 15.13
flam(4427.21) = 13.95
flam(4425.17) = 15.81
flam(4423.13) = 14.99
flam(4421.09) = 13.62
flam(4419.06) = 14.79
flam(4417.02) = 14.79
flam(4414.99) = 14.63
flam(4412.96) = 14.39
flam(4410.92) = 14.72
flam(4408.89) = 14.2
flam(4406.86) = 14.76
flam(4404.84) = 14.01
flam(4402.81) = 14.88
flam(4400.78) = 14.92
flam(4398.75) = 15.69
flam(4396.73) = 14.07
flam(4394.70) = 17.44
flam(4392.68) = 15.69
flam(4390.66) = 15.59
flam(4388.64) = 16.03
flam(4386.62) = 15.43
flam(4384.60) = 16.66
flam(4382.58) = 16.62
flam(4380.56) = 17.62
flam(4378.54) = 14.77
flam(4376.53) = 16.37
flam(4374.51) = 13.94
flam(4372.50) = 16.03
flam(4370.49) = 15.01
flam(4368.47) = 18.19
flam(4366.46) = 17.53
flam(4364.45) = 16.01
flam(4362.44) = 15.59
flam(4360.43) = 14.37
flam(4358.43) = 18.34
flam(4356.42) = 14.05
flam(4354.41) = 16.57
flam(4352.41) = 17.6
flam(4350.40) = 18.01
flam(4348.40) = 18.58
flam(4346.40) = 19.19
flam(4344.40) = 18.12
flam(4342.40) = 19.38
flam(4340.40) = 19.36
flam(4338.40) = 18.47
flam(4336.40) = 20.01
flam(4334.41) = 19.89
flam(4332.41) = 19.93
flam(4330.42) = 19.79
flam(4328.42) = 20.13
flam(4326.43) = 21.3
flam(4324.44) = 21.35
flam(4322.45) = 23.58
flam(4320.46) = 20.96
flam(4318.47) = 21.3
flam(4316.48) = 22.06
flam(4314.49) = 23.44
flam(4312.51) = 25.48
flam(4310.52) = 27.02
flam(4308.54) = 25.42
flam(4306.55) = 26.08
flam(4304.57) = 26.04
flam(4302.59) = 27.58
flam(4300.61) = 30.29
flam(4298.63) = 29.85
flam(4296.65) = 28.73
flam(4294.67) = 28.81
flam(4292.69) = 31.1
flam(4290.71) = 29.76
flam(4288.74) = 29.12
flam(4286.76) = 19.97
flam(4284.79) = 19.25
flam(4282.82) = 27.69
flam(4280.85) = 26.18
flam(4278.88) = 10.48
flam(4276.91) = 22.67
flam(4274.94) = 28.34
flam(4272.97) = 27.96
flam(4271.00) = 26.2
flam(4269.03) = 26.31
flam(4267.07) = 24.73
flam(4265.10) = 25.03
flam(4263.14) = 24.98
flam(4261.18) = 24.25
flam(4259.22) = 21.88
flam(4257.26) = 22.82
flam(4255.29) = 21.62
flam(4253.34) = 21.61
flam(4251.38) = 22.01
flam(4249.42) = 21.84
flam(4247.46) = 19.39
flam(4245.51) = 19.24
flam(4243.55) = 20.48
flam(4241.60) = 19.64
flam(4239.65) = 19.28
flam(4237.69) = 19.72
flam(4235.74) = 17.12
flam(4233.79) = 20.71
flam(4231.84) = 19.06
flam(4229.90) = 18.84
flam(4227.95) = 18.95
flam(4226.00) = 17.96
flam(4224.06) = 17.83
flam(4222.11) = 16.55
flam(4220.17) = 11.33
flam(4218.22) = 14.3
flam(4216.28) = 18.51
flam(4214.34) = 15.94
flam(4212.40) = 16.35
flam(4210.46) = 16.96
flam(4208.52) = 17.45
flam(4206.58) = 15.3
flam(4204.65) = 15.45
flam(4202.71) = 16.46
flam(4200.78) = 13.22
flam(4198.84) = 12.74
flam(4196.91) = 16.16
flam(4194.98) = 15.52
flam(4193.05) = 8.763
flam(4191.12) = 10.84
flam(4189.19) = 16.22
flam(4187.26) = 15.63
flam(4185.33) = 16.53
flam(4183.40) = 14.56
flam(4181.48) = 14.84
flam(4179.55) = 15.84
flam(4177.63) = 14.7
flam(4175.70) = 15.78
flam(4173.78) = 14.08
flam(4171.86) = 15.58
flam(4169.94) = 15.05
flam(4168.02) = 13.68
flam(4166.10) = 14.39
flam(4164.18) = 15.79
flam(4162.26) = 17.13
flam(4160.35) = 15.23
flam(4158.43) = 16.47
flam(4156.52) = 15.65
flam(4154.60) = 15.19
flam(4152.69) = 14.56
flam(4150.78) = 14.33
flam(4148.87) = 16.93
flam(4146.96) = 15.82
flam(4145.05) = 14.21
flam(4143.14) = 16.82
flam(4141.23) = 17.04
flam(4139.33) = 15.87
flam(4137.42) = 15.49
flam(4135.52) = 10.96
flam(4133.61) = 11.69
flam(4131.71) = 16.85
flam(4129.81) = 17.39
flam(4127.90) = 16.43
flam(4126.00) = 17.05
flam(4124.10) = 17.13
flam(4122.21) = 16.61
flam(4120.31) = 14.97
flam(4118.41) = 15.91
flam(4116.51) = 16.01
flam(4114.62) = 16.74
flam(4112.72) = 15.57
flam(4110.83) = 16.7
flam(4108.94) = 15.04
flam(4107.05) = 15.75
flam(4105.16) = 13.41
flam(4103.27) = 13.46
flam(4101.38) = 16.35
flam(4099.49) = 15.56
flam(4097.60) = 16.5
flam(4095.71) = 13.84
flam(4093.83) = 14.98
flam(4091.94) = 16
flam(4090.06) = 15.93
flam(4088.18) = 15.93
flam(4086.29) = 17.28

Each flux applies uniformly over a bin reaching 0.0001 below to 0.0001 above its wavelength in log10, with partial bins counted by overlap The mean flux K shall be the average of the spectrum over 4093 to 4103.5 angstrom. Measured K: 15.2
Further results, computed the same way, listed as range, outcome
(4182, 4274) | 18.6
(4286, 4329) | 25.5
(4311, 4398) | 18.2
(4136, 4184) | 15.4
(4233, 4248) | 19.4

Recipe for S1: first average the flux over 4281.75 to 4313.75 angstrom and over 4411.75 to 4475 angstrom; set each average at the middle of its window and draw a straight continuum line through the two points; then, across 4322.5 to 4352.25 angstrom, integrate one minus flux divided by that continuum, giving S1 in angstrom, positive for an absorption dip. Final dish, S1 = 5.1 angstrom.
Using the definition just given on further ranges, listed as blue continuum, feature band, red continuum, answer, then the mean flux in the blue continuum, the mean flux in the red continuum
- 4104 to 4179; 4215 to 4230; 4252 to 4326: 2.89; 15.5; 24.8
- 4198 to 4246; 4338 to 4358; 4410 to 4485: -2.75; 17.2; 14.6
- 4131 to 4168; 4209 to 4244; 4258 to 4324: 5.03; 15.2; 25.2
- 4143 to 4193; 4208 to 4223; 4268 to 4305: 2.77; 15.1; 26.1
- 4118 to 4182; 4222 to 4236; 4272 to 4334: 1.10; 15.5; 24.5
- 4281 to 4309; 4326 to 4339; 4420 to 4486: 2.29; 27.1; 14.6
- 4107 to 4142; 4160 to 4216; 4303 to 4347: 8.19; 15.7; 21.8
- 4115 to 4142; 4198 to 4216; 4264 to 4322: 4.14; 15.7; 25.4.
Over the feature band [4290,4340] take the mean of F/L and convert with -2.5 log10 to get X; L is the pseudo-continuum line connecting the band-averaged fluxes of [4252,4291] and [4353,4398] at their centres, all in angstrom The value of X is -0.17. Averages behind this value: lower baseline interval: 23.9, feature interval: 24.2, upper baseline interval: 16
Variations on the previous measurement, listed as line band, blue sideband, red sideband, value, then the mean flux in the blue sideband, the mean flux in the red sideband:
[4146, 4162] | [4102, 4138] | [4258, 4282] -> 0.12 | 15.4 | 24.1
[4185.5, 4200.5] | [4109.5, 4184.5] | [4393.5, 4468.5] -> 0.12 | 15.5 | 14.8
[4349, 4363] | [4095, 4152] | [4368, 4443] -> -0.08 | 15.5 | 15.2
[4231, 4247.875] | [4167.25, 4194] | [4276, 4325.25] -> 0.01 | 14.4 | 25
